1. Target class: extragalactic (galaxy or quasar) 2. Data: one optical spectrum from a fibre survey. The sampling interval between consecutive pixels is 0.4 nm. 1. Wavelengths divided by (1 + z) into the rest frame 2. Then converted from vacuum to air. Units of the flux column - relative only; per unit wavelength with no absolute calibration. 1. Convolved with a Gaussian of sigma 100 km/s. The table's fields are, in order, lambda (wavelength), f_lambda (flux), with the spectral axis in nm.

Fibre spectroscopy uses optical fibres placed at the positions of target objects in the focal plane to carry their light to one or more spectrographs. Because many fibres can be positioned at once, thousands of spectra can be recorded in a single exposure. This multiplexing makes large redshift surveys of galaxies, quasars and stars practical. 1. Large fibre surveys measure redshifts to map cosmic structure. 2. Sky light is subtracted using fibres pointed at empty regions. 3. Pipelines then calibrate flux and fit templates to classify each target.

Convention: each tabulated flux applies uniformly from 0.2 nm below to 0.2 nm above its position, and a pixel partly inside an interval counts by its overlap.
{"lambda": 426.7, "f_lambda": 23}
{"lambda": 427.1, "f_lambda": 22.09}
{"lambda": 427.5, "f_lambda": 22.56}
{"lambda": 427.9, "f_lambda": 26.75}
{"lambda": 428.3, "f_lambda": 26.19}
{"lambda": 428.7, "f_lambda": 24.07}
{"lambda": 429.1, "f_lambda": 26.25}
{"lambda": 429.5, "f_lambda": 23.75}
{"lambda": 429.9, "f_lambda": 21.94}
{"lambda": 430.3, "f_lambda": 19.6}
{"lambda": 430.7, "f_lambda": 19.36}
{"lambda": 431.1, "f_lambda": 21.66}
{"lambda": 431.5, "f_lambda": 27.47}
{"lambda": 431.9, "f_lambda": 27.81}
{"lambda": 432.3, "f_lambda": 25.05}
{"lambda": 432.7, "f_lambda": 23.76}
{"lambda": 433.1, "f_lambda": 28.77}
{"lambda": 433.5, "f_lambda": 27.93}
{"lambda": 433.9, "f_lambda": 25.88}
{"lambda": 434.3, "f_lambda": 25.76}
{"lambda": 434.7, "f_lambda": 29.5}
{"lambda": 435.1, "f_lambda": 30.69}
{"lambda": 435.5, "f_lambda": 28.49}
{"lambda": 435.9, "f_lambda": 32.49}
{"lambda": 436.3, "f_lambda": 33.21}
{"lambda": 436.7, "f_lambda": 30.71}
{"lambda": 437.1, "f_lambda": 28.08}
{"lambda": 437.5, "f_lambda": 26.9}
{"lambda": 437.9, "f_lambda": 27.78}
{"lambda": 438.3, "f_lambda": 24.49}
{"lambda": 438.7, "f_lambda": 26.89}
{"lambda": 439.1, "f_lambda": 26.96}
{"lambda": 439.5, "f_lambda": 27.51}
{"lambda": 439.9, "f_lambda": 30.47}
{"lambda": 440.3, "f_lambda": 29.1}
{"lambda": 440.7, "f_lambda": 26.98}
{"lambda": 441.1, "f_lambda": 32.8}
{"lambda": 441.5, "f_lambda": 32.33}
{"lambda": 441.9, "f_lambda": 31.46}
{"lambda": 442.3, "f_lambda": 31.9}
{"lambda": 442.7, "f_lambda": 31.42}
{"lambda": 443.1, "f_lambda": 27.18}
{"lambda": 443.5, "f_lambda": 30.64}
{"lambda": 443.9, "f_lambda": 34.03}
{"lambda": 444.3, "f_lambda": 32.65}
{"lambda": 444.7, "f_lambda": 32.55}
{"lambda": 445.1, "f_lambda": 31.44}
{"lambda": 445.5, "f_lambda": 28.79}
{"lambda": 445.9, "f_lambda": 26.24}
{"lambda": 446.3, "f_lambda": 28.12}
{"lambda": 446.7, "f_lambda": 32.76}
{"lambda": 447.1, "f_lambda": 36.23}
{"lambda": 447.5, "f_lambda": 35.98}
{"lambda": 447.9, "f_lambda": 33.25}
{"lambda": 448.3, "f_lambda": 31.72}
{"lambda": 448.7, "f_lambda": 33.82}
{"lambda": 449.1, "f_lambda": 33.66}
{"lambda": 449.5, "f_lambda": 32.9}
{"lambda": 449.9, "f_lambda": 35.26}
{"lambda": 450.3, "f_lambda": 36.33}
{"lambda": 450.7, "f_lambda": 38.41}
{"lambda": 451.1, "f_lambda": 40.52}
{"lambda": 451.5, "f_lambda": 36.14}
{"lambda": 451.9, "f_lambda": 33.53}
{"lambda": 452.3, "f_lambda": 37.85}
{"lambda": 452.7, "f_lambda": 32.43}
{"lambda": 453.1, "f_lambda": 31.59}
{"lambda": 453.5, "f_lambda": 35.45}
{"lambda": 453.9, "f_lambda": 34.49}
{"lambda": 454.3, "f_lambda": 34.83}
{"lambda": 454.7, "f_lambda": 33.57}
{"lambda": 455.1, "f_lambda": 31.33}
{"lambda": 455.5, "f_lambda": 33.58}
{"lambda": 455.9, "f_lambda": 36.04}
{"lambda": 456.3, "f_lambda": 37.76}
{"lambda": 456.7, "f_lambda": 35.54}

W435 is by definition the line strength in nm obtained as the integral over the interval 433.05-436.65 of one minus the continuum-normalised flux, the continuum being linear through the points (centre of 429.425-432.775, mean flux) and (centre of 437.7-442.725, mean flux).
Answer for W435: -0.49 nm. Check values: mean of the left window 23.3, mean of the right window 29.2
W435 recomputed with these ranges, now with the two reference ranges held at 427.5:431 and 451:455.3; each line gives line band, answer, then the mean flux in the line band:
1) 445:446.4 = 0.12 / 28.5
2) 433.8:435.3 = -0.13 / 28.1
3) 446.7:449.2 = -0.15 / 34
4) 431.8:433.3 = -0.08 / 26.2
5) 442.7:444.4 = -0.06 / 31.1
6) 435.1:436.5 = -0.26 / 31.3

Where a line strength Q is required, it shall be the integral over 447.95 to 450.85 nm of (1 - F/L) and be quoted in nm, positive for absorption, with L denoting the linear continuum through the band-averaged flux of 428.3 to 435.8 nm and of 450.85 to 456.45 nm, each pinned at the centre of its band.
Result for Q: -0.12 nm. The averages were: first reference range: 25.5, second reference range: 34.9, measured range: 34.5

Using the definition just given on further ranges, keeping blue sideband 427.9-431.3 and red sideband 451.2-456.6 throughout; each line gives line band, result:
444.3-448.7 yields -0.10 nm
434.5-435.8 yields -0.21 nm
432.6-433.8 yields -0.11 nm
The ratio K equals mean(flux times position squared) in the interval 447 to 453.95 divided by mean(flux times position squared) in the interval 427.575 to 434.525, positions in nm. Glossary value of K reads 1.54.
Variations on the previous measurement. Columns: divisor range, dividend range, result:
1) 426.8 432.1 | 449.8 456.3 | 1.64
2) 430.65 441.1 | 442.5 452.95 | 1.27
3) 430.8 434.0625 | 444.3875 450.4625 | 1.35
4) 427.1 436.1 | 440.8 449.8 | 1.32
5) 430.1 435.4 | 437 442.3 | 1.15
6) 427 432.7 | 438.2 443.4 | 1.29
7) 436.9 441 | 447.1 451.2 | 1.33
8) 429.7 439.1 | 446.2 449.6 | 1.32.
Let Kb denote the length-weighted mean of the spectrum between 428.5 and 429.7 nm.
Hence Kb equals 24.7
